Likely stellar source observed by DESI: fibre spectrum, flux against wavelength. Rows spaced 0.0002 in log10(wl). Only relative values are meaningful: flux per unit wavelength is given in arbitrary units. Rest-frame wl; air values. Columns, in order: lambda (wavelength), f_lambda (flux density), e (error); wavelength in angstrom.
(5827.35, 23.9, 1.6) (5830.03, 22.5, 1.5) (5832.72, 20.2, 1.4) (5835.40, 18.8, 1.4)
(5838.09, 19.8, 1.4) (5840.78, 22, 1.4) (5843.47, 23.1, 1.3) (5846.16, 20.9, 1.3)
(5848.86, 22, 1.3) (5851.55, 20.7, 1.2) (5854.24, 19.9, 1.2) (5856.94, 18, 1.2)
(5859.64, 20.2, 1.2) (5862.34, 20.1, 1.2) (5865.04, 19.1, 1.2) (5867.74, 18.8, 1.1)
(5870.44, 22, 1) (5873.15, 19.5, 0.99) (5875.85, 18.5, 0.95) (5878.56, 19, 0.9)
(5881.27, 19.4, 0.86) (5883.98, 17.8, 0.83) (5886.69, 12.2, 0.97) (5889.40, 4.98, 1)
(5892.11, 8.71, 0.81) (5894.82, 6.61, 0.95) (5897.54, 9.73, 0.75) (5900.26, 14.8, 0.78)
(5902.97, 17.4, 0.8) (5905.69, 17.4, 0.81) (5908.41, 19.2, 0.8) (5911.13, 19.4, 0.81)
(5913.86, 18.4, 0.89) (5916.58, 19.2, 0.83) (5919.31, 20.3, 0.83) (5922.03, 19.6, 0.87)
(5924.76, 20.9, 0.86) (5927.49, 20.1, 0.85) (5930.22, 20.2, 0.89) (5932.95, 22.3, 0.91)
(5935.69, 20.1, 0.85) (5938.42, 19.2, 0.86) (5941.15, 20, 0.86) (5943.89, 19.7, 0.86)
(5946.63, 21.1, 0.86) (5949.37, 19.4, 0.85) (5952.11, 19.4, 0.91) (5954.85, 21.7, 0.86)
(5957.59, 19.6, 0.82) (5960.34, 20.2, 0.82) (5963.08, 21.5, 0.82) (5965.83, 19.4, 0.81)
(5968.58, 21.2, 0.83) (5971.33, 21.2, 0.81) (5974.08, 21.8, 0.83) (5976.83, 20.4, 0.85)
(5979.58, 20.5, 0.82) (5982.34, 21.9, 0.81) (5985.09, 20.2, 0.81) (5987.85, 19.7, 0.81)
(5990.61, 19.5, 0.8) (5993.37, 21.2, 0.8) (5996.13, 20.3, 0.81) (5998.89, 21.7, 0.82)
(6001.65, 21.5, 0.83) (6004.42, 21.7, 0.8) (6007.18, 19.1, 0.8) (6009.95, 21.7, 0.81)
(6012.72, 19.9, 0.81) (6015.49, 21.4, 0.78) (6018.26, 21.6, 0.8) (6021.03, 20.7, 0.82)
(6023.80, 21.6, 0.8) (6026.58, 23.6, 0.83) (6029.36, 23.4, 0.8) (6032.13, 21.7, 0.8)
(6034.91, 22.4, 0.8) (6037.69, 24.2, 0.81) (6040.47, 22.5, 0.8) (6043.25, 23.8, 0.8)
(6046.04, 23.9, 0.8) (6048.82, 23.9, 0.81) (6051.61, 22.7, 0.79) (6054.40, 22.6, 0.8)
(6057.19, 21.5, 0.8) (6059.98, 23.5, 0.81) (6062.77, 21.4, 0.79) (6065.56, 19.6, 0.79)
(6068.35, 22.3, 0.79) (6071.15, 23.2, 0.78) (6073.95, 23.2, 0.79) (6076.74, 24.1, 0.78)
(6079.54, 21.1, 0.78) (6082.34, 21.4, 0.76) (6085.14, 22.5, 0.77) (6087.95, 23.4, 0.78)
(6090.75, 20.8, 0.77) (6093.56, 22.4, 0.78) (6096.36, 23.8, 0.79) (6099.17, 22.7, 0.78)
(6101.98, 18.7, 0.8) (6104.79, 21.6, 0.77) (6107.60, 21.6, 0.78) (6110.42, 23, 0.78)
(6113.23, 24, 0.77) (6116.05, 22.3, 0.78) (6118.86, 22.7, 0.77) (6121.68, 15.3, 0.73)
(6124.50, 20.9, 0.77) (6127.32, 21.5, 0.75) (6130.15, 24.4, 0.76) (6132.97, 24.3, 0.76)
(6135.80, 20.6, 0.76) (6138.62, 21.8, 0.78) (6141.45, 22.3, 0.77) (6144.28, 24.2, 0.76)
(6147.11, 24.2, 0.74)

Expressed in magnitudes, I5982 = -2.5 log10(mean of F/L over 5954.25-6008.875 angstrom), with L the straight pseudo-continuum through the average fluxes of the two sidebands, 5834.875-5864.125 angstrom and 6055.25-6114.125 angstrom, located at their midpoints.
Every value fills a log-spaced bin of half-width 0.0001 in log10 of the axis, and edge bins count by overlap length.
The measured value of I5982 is 0.04 mag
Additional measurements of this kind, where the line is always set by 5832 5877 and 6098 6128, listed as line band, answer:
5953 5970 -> 0.01 mag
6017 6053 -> -0.09 mag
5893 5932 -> 0.18 mag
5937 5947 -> 0.04 mag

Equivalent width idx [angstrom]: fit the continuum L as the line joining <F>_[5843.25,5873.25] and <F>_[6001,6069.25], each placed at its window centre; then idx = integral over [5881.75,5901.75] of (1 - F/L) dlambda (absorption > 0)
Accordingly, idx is 9.2 angstrom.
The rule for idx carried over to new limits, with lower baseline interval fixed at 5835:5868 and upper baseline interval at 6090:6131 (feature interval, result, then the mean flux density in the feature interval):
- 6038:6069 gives -1.7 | 22.6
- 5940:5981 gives 0.9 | 20.5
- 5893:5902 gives 4.4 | 10.6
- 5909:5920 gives 0.8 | 19.2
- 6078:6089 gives -0.3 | 22.1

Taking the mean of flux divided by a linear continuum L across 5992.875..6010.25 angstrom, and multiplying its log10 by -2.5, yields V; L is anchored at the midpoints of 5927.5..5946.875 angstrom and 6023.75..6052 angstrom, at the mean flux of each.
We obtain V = 0.06 mag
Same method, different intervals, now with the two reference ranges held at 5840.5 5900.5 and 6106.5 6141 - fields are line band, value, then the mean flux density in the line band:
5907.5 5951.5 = -0.091 mag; 19.9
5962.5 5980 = -0.095 mag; 20.8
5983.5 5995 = -0.042 mag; 20.2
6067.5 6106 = -0.052 mag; 22.2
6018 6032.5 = -0.108 mag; 22.2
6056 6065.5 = -0.055 mag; 21.8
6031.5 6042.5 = -0.128 mag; 22.8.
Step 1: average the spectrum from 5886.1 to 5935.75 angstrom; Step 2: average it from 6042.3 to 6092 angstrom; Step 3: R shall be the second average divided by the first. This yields 1.37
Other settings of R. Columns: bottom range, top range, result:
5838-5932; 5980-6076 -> 1.22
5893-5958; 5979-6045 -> 1.16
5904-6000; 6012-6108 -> 1.10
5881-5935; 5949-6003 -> 1.26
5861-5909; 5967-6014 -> 1.32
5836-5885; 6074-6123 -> 1.09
